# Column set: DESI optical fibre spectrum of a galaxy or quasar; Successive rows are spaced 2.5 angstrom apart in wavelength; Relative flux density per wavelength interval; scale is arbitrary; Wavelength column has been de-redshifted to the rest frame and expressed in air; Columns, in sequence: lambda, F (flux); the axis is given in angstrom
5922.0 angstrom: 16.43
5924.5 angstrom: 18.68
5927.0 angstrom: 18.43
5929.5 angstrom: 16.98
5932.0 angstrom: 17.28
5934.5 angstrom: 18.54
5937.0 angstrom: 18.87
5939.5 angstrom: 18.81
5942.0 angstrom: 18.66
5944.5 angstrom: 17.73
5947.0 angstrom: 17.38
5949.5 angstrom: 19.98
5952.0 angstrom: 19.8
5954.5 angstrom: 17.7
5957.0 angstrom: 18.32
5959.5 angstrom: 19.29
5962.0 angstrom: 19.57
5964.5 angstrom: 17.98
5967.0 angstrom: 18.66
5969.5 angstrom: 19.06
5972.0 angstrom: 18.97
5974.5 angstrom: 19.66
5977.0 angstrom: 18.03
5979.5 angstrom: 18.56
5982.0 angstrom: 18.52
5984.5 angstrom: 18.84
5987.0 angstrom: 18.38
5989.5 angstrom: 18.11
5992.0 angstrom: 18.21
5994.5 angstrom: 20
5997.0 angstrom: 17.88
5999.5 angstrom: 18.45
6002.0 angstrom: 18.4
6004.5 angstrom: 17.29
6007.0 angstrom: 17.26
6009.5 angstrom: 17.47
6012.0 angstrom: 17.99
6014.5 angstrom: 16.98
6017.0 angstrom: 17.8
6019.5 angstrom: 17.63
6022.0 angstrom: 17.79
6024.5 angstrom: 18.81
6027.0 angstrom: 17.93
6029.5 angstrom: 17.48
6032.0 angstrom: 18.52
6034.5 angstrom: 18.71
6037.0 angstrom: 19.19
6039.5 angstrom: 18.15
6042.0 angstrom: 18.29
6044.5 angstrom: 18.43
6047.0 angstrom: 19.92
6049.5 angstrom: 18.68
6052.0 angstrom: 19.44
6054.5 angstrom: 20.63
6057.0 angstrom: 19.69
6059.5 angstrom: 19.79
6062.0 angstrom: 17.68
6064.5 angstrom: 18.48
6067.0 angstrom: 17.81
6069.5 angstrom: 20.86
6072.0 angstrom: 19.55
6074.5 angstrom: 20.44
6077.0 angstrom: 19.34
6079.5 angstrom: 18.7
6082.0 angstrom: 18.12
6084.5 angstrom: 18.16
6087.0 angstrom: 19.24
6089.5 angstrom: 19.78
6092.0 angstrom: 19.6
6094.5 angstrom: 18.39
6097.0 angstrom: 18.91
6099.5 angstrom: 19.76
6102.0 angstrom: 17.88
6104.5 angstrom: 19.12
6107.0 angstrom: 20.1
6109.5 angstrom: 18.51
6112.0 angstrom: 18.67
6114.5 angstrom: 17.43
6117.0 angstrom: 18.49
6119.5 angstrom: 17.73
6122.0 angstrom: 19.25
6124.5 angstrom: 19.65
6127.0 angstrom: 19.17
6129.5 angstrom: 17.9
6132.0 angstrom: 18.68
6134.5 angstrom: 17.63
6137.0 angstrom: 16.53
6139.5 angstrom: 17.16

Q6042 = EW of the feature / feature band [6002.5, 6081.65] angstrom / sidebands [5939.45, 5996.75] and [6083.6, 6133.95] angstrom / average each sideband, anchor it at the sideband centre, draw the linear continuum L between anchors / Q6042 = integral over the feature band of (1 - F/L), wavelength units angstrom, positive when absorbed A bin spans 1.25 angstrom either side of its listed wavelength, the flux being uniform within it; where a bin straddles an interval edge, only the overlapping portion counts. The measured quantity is 0.7 angstrom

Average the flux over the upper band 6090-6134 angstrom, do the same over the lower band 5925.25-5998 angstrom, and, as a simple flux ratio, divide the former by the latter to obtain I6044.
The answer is 1.01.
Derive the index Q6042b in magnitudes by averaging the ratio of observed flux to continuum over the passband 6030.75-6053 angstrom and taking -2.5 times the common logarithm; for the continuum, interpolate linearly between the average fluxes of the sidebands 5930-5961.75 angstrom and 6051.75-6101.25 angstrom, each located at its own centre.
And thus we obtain 0.01 mag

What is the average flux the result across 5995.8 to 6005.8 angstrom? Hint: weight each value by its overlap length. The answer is 18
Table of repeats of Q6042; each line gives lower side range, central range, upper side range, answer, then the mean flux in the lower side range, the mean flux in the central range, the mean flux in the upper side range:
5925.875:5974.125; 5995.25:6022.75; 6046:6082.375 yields 1.7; 18.5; 17.8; 19.3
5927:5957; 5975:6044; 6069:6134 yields 1.5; 18.3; 18.2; 18.9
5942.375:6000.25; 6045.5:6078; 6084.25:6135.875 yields -1.2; 18.7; 19.4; 18.8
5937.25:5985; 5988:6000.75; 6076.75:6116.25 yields 0.1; 18.7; 18.5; 18.8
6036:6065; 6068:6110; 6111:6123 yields -1.4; 19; 19.2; 18.3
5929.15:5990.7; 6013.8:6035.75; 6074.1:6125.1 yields 0.9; 18.6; 18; 18.9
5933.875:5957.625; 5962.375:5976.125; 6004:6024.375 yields -0.5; 18.6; 18.9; 17.6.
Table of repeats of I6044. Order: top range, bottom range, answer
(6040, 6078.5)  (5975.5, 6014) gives 1.06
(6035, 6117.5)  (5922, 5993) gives 1.03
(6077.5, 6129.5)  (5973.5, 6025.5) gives 1.03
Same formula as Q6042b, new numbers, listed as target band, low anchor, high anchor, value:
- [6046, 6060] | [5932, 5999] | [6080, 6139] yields -0.06 mag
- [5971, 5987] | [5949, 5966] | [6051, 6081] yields 0.01 mag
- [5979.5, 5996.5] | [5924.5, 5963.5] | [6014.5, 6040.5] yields -0.02 mag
